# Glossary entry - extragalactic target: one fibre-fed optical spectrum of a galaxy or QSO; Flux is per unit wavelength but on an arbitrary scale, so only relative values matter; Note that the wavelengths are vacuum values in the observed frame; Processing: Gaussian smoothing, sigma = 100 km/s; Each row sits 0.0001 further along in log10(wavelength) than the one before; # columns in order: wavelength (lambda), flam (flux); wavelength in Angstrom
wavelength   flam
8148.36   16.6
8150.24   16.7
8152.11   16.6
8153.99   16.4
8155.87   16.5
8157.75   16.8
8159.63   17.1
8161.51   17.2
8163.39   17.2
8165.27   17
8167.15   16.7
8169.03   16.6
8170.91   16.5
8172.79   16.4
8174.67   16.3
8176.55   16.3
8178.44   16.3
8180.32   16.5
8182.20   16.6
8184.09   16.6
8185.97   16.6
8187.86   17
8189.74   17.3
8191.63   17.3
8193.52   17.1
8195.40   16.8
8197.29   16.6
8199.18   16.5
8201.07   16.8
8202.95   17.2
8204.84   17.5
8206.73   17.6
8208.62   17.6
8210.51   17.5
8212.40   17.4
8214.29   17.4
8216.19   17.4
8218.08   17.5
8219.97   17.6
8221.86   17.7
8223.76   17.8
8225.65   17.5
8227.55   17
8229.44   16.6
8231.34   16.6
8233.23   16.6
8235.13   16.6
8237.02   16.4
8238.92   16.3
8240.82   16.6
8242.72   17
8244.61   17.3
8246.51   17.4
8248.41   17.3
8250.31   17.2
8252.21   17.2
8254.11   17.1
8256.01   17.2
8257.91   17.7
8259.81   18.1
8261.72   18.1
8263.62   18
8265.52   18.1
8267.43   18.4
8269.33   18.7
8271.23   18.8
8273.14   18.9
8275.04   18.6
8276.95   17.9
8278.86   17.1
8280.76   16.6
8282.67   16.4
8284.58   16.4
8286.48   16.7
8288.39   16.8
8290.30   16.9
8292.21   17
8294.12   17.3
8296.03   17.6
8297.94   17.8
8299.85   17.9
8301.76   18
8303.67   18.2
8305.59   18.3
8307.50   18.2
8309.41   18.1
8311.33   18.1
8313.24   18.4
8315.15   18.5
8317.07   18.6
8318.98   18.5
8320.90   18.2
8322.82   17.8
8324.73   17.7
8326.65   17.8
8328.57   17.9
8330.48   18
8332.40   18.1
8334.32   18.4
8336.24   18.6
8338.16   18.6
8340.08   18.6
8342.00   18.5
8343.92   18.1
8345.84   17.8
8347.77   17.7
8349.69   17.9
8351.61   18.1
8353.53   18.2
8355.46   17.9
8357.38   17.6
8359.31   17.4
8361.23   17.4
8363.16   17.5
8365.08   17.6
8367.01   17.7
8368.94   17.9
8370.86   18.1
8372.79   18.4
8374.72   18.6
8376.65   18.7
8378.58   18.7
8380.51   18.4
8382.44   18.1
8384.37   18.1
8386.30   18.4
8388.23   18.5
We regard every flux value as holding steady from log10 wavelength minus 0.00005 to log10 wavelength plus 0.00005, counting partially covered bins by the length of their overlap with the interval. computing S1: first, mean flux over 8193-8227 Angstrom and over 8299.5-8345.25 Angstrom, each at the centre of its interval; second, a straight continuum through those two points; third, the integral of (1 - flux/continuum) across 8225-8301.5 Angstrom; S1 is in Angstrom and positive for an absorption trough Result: 1.7 Angstrom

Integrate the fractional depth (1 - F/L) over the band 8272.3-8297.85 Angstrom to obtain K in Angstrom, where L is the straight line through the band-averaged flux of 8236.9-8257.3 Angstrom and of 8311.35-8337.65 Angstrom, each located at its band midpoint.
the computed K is 0.5 Angstrom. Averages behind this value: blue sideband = 17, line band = 17.3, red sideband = 18.2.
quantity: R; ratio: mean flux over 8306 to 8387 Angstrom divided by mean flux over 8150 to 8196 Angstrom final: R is 1.1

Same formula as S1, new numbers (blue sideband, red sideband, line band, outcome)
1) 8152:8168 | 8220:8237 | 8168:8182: 0.4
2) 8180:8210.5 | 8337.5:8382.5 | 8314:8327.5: -0.3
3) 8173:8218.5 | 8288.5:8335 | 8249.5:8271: -0.4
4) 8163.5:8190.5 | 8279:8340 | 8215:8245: 0.1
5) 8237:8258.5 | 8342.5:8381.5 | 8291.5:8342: -1.3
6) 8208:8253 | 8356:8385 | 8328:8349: -0.5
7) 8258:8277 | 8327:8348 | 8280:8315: 1.5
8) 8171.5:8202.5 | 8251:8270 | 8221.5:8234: 0.2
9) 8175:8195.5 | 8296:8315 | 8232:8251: 0.6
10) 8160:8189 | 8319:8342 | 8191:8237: -0.3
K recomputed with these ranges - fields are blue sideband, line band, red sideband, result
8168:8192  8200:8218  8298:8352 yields -0.5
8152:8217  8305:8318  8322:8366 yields -0.4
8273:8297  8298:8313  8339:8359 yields -0.6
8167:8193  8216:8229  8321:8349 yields -0.3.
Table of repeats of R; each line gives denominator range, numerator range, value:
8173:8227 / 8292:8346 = 1.06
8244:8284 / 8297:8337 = 1.02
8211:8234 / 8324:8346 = 1.05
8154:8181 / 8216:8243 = 1.02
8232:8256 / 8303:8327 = 1.07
